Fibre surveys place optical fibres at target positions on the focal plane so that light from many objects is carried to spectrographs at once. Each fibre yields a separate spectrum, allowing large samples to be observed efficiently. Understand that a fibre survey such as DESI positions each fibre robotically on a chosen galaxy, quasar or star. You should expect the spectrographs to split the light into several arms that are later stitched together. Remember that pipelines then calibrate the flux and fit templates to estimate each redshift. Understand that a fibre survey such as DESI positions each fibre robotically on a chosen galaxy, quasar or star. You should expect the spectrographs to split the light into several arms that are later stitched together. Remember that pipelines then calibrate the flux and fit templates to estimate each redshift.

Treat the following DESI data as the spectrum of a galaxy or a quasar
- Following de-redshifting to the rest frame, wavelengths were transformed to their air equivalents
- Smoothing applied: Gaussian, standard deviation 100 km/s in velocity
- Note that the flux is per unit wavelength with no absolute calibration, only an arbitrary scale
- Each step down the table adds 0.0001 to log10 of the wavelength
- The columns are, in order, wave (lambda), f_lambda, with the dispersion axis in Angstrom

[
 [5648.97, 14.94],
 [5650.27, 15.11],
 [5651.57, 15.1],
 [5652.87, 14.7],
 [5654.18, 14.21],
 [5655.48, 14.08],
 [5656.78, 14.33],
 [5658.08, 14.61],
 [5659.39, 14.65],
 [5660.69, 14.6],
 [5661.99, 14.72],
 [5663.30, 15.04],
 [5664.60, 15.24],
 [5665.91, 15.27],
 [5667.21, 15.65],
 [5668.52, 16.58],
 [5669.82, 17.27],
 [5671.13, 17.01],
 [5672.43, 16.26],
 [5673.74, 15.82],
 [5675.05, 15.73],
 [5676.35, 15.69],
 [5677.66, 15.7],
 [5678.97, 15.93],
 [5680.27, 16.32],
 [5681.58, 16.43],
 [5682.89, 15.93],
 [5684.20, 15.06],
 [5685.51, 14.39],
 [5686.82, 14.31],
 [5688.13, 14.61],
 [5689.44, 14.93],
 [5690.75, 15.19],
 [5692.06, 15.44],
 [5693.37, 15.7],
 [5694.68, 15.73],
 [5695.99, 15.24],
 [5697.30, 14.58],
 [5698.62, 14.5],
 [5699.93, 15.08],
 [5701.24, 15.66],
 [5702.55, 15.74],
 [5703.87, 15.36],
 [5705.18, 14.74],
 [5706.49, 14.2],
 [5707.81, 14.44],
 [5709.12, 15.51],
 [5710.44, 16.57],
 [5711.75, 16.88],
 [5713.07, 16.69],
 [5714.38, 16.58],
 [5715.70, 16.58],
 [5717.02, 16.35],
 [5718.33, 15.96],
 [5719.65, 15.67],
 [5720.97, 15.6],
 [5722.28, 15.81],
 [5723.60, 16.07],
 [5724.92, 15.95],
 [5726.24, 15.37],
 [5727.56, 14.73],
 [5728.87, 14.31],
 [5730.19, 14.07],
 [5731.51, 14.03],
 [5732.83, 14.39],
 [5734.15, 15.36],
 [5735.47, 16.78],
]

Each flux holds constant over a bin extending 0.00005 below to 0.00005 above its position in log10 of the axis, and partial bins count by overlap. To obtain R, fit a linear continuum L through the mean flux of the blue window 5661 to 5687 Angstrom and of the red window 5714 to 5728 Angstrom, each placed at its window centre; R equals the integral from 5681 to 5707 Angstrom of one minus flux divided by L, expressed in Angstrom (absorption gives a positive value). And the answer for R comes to 1.1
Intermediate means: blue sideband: 15.7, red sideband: 15.9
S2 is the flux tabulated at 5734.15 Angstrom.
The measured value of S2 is 15.36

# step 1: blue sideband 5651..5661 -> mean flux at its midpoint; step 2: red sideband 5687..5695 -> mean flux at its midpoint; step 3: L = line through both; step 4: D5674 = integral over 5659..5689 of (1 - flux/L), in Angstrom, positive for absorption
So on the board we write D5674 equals -1.4 Angstrom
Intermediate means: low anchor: 14.5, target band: 15.6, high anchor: 15.2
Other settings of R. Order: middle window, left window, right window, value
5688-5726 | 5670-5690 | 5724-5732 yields -1.02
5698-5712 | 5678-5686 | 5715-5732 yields 0.24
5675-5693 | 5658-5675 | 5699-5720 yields 0.31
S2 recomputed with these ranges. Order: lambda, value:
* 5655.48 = 14.08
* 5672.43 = 16.26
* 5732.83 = 14.39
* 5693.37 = 15.7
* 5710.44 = 16.57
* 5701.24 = 15.66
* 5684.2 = 15.06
